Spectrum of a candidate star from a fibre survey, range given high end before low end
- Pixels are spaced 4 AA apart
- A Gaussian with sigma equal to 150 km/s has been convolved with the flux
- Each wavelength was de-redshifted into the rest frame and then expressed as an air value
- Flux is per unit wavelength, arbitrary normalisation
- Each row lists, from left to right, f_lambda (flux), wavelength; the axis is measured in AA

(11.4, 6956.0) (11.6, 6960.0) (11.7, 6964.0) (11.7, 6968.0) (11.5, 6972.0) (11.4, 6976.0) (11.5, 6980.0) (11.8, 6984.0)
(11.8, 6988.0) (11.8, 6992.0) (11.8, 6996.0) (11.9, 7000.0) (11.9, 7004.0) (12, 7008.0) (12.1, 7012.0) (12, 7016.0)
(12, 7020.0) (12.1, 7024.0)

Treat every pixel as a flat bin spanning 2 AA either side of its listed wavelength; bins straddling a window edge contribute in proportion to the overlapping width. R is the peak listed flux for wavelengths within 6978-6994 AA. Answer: 11.8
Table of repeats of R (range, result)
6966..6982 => 11.7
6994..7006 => 11.9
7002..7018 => 12.1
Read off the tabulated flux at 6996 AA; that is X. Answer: 11.8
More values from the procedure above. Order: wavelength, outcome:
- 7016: 12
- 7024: 12.1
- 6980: 11.5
